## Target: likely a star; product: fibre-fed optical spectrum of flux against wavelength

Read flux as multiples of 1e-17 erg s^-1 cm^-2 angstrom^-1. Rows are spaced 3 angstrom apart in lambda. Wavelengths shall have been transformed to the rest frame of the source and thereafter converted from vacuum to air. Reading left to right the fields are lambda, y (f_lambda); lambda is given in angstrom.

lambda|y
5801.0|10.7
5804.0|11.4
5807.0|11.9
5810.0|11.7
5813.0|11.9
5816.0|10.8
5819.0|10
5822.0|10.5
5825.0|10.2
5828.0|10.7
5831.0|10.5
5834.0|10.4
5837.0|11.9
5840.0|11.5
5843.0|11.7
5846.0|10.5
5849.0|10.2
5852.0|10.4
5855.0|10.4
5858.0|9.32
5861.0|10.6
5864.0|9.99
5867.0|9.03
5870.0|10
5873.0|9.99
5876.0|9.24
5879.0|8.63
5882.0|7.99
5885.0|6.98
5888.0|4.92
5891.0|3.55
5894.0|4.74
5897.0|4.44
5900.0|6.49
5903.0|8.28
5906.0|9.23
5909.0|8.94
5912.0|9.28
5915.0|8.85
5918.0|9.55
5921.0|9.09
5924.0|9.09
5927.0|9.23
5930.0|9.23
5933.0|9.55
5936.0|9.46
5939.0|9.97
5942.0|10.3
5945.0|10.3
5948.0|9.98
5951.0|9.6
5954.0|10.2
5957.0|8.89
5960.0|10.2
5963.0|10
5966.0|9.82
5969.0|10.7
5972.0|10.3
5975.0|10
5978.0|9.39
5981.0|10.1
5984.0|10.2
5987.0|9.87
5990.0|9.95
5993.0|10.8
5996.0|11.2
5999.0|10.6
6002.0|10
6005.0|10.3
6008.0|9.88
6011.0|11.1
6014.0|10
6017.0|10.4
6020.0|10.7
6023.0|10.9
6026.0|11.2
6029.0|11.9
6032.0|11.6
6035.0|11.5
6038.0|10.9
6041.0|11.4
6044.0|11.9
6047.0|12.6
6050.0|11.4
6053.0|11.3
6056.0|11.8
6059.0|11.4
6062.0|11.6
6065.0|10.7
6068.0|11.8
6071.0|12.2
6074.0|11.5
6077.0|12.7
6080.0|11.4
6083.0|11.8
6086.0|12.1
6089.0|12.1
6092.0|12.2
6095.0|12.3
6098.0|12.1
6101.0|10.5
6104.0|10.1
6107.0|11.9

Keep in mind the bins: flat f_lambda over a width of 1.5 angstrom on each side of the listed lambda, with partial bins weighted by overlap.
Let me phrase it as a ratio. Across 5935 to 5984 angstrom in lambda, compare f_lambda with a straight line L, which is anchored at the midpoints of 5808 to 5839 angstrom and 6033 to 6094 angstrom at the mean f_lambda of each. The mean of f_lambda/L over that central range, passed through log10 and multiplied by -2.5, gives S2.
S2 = 0.14 mag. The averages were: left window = 10.9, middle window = 9.96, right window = 11.7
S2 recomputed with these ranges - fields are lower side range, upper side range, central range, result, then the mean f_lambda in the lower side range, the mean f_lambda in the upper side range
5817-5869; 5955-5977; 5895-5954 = 0.130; 10.5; 9.98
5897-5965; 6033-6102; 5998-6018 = 0.033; 9.25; 11.7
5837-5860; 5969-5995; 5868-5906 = 0.409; 10.7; 10.1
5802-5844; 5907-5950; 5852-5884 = 0.096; 11.1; 9.49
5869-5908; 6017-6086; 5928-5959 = -0.124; 7.25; 11.5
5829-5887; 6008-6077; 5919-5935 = 0.133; 9.92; 11.4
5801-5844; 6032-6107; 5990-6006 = 0.093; 11.1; 11.6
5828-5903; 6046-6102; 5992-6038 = 0.015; 8.92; 11.8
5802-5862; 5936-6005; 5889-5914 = 0.455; 10.8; 10.1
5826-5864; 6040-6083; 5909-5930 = 0.198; 10.6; 11.7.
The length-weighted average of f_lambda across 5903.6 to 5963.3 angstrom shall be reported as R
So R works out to 9.52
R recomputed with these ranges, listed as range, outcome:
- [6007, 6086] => 11.4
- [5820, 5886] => 10.1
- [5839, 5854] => 10.8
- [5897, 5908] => 7.56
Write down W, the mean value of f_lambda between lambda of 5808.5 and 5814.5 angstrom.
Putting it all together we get 11.8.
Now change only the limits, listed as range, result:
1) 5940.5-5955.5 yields 10.1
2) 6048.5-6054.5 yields 11.4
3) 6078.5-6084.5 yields 11.6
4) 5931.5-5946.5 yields 9.92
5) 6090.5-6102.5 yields 11.8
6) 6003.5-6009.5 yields 10.1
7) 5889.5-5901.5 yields 4.8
